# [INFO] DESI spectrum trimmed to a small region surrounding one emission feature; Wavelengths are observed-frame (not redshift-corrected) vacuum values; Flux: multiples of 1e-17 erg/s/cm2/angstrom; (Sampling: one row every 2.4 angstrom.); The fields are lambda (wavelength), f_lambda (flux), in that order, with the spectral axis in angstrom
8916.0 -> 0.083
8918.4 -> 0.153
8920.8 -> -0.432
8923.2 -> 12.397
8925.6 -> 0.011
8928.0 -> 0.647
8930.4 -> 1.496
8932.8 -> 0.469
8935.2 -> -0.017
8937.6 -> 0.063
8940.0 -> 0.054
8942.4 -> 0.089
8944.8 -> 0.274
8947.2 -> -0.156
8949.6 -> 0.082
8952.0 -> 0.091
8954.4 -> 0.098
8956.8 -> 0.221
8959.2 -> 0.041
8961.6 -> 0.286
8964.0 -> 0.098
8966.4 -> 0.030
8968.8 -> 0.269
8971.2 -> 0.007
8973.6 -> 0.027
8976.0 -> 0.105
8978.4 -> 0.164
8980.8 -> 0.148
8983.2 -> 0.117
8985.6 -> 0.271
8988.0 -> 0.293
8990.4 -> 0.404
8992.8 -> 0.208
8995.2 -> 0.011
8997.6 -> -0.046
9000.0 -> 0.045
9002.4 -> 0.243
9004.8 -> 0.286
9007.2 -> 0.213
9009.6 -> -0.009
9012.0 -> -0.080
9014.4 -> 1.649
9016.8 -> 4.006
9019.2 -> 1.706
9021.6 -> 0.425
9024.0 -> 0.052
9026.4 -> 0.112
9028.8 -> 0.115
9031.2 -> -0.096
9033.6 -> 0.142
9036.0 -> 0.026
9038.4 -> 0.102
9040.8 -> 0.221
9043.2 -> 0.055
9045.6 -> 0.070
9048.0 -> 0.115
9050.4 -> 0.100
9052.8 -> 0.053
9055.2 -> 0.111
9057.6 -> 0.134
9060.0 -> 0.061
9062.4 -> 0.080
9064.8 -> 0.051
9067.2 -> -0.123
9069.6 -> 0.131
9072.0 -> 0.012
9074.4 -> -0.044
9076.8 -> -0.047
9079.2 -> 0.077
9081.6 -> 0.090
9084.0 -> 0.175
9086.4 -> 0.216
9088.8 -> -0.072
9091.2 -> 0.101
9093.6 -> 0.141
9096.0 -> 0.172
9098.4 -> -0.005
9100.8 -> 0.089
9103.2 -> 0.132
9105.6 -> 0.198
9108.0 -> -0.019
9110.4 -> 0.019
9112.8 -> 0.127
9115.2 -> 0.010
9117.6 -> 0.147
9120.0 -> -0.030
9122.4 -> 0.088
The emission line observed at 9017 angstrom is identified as [O III]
